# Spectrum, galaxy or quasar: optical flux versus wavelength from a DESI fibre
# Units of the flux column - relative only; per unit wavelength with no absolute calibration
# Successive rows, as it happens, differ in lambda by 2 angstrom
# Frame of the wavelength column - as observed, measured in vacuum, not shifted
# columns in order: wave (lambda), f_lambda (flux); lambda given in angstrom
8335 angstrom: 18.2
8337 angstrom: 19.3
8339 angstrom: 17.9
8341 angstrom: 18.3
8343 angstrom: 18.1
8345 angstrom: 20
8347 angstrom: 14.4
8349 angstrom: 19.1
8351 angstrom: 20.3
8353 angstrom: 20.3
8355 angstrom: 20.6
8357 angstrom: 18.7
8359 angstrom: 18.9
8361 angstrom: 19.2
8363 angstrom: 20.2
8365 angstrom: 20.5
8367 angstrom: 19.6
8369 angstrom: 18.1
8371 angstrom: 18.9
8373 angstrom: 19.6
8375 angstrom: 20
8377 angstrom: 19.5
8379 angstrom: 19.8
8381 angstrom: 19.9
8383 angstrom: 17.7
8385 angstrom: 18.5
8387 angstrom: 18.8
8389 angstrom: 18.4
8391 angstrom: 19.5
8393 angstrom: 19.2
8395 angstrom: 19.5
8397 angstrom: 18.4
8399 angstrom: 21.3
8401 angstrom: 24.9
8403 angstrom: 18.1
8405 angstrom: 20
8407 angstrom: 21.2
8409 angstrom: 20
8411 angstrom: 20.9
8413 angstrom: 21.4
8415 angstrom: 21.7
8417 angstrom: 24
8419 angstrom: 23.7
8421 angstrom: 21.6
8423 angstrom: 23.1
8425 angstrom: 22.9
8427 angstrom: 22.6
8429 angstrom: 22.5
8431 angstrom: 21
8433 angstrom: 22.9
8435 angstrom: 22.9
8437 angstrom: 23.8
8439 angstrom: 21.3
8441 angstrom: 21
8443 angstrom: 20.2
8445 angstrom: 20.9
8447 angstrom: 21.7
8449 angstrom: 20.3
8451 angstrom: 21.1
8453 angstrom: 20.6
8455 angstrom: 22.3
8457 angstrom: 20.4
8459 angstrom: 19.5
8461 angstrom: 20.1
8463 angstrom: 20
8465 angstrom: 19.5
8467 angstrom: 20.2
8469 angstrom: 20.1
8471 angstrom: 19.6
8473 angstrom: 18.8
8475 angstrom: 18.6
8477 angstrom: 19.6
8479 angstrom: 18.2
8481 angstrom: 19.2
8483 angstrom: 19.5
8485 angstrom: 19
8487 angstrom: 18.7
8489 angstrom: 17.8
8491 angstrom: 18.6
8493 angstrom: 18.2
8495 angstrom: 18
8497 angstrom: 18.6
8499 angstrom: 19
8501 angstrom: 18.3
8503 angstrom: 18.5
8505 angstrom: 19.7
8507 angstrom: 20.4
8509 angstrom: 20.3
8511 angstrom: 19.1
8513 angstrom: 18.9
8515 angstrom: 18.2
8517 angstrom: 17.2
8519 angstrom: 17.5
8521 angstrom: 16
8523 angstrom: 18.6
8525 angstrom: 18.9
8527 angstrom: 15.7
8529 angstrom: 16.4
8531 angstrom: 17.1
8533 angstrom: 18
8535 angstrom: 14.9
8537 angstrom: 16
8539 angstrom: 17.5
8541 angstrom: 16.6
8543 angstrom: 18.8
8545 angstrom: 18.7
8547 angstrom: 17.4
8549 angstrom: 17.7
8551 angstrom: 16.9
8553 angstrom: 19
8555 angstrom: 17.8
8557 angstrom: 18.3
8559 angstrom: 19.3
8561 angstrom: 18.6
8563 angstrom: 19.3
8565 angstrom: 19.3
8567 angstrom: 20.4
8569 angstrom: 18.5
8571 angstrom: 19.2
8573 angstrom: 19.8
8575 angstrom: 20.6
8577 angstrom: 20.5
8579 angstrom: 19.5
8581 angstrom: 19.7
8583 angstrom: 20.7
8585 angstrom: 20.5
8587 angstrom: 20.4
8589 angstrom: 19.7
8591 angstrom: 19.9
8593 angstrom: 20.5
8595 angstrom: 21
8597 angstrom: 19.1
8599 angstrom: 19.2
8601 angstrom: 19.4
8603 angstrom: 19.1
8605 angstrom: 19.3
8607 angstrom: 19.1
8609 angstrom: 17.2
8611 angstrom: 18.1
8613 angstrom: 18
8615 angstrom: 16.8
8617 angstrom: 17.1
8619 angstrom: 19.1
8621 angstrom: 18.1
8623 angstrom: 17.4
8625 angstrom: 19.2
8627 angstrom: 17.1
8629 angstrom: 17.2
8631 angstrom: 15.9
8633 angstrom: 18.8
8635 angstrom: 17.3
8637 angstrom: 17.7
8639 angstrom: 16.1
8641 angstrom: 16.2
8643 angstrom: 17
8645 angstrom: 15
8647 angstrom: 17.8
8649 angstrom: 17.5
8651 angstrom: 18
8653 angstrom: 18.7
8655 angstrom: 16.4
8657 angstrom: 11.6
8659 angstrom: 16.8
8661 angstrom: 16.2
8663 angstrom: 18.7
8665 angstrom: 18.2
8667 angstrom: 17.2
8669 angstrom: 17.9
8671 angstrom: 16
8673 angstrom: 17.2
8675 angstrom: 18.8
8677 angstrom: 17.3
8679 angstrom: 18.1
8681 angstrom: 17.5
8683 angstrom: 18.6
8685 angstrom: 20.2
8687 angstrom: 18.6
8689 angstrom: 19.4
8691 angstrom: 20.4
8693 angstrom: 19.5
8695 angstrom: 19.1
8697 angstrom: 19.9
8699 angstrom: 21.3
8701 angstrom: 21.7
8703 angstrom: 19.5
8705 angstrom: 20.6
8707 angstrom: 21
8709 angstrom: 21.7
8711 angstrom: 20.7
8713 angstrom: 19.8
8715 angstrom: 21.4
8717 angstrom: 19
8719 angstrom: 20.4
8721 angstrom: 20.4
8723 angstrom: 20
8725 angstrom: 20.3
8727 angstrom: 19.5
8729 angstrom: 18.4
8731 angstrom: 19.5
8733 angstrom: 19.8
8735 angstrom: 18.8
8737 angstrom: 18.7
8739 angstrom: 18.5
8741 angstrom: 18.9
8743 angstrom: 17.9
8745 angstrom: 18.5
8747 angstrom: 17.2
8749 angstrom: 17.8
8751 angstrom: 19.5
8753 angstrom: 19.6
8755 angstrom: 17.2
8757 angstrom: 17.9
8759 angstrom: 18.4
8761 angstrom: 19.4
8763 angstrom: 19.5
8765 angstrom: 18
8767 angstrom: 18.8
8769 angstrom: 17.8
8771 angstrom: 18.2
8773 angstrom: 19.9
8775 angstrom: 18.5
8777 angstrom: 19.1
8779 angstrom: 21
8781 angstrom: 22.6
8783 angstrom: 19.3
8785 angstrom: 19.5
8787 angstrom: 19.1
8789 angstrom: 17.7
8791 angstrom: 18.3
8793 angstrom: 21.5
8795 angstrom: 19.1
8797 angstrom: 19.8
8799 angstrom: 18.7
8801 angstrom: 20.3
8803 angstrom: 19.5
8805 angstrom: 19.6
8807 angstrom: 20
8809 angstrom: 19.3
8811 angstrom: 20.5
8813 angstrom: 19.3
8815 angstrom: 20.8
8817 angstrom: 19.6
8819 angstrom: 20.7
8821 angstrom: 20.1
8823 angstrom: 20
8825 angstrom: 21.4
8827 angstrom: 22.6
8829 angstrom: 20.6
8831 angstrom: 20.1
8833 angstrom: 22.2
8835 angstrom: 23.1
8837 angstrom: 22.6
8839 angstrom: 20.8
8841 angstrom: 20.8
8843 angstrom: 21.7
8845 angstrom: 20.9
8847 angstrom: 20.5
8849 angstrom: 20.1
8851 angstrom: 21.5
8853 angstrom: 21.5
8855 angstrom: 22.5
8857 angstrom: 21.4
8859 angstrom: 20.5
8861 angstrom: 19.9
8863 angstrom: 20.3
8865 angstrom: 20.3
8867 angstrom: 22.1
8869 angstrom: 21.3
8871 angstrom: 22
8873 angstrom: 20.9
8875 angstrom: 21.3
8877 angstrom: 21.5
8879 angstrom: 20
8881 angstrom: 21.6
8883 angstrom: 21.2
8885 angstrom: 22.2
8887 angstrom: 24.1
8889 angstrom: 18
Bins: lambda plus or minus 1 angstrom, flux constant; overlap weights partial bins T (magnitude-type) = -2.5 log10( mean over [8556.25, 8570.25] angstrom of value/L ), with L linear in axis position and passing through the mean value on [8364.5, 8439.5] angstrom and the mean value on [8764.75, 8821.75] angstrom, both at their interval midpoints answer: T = 0.06 mag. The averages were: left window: 20.7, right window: 19.6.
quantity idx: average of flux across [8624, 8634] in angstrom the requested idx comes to 17.6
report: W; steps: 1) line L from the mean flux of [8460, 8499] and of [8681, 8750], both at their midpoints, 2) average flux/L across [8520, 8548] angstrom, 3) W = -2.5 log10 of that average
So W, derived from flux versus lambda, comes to 0.120 mag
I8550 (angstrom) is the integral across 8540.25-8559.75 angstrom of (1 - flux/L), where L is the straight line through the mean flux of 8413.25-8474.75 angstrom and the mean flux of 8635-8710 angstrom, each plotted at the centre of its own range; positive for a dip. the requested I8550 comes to 1.8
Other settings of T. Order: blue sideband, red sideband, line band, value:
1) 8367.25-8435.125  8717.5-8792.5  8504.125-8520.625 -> 0.074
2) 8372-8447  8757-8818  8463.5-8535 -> 0.112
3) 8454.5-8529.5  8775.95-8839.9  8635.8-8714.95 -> 0.077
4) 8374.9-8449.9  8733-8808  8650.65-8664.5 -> 0.181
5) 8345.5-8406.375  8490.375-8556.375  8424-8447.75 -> -0.168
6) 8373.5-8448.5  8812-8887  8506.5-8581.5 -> 0.148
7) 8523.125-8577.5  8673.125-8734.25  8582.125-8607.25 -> -0.070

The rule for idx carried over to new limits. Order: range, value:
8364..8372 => 19.3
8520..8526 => 17.8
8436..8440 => 22.6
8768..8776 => 18.6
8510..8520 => 18.2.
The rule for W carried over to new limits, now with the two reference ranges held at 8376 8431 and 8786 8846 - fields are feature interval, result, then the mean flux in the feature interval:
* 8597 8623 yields 0.12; 18.4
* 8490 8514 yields 0.09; 19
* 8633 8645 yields 0.21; 16.9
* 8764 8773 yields 0.11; 18.4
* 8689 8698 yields 0.04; 19.7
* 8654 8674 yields 0.23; 16.6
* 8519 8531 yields 0.20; 17.1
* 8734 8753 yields 0.11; 18.5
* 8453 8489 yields 0.06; 19.6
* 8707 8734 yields 0.02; 20.1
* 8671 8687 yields 0.13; 18.1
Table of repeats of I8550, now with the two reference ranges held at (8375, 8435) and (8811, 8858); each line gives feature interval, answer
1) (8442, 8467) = 0.4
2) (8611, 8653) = 7.1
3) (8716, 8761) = 4.5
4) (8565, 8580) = 0.8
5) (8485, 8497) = 1.4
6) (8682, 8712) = 1.2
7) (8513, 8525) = 1.8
